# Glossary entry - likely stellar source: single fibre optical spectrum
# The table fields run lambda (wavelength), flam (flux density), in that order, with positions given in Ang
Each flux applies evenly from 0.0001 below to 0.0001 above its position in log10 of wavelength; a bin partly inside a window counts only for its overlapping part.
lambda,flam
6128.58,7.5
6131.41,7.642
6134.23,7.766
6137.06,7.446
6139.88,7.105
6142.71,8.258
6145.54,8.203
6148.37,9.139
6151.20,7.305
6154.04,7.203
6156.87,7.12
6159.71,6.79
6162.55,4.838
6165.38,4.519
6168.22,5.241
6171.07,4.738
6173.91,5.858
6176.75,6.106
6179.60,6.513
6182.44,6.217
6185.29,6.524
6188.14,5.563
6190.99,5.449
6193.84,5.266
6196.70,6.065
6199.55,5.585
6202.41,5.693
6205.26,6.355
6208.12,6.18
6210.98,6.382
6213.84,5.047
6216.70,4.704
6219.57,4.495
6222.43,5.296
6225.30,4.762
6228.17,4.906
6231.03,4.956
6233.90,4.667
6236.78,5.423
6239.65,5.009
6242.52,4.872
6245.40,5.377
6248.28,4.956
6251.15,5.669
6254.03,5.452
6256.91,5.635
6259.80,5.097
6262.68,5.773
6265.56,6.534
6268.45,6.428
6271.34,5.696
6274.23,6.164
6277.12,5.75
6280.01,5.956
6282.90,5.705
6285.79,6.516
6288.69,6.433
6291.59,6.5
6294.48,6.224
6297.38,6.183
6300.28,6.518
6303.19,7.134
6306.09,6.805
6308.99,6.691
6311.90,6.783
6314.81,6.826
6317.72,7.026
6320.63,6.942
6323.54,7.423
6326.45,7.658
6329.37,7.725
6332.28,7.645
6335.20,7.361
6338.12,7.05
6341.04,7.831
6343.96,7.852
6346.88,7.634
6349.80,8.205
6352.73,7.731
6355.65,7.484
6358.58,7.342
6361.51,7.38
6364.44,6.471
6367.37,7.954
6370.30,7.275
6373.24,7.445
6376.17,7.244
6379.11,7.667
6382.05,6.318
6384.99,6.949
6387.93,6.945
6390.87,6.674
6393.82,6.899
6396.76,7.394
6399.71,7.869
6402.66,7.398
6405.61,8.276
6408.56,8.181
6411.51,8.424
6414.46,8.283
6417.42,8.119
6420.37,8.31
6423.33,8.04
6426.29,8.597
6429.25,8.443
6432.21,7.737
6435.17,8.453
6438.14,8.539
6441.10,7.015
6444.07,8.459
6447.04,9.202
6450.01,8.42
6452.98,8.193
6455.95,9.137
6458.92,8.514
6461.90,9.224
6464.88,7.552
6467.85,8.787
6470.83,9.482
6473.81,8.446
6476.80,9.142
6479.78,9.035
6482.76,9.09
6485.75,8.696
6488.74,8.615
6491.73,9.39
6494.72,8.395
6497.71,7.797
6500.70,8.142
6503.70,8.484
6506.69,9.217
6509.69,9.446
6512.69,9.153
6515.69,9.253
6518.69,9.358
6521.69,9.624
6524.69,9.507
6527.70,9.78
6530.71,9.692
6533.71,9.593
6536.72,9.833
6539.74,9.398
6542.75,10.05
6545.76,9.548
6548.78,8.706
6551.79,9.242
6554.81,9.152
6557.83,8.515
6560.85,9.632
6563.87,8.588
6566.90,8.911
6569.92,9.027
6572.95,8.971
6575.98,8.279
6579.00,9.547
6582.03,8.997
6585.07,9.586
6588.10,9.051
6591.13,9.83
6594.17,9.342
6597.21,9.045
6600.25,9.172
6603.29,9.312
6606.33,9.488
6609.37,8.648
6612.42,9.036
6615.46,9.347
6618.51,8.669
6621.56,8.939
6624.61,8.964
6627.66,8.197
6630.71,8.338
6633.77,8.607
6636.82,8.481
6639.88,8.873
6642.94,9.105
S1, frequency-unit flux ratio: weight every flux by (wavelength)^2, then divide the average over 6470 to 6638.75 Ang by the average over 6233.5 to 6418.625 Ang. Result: 1.43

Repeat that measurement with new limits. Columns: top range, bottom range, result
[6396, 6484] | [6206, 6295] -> 1.60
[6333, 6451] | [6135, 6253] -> 1.40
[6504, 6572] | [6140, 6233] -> 1.74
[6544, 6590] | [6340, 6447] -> 1.24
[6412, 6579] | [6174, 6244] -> 1.76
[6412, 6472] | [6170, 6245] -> 1.65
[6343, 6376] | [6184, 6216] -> 1.36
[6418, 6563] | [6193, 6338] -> 1.58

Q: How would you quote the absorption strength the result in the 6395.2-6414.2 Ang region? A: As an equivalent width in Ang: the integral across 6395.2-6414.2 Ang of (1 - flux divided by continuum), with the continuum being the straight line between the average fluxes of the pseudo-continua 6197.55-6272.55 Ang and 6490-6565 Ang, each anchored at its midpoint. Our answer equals -0.8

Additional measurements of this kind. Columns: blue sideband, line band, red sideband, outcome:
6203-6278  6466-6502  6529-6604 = -2.0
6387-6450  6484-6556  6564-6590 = -4.2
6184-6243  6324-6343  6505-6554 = -1.7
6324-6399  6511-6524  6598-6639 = -1.7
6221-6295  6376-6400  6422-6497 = 1.5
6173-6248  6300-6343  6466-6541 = -2.0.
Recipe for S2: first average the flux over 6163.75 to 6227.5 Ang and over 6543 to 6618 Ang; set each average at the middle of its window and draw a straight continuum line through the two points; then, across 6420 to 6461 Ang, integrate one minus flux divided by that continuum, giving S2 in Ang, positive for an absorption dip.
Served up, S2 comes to -2.83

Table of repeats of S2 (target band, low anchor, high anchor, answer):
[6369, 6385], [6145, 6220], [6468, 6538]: 1.5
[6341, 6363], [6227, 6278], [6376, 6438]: -2.3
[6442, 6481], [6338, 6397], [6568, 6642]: -3.5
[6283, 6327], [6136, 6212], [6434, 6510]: 3.8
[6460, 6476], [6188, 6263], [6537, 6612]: -1.4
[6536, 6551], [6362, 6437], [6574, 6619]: -1.2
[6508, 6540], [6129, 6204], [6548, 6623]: -3.0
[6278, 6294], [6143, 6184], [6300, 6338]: 1.8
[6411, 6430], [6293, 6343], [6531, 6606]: -0.9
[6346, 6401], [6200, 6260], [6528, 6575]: -2.0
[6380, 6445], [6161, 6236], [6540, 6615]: -1.9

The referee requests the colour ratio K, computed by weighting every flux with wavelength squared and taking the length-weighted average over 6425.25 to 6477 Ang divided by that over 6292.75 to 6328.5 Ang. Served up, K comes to 1.29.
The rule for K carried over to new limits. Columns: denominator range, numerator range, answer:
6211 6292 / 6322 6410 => 1.40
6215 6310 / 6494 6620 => 1.76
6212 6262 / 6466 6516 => 1.88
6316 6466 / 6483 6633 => 1.23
